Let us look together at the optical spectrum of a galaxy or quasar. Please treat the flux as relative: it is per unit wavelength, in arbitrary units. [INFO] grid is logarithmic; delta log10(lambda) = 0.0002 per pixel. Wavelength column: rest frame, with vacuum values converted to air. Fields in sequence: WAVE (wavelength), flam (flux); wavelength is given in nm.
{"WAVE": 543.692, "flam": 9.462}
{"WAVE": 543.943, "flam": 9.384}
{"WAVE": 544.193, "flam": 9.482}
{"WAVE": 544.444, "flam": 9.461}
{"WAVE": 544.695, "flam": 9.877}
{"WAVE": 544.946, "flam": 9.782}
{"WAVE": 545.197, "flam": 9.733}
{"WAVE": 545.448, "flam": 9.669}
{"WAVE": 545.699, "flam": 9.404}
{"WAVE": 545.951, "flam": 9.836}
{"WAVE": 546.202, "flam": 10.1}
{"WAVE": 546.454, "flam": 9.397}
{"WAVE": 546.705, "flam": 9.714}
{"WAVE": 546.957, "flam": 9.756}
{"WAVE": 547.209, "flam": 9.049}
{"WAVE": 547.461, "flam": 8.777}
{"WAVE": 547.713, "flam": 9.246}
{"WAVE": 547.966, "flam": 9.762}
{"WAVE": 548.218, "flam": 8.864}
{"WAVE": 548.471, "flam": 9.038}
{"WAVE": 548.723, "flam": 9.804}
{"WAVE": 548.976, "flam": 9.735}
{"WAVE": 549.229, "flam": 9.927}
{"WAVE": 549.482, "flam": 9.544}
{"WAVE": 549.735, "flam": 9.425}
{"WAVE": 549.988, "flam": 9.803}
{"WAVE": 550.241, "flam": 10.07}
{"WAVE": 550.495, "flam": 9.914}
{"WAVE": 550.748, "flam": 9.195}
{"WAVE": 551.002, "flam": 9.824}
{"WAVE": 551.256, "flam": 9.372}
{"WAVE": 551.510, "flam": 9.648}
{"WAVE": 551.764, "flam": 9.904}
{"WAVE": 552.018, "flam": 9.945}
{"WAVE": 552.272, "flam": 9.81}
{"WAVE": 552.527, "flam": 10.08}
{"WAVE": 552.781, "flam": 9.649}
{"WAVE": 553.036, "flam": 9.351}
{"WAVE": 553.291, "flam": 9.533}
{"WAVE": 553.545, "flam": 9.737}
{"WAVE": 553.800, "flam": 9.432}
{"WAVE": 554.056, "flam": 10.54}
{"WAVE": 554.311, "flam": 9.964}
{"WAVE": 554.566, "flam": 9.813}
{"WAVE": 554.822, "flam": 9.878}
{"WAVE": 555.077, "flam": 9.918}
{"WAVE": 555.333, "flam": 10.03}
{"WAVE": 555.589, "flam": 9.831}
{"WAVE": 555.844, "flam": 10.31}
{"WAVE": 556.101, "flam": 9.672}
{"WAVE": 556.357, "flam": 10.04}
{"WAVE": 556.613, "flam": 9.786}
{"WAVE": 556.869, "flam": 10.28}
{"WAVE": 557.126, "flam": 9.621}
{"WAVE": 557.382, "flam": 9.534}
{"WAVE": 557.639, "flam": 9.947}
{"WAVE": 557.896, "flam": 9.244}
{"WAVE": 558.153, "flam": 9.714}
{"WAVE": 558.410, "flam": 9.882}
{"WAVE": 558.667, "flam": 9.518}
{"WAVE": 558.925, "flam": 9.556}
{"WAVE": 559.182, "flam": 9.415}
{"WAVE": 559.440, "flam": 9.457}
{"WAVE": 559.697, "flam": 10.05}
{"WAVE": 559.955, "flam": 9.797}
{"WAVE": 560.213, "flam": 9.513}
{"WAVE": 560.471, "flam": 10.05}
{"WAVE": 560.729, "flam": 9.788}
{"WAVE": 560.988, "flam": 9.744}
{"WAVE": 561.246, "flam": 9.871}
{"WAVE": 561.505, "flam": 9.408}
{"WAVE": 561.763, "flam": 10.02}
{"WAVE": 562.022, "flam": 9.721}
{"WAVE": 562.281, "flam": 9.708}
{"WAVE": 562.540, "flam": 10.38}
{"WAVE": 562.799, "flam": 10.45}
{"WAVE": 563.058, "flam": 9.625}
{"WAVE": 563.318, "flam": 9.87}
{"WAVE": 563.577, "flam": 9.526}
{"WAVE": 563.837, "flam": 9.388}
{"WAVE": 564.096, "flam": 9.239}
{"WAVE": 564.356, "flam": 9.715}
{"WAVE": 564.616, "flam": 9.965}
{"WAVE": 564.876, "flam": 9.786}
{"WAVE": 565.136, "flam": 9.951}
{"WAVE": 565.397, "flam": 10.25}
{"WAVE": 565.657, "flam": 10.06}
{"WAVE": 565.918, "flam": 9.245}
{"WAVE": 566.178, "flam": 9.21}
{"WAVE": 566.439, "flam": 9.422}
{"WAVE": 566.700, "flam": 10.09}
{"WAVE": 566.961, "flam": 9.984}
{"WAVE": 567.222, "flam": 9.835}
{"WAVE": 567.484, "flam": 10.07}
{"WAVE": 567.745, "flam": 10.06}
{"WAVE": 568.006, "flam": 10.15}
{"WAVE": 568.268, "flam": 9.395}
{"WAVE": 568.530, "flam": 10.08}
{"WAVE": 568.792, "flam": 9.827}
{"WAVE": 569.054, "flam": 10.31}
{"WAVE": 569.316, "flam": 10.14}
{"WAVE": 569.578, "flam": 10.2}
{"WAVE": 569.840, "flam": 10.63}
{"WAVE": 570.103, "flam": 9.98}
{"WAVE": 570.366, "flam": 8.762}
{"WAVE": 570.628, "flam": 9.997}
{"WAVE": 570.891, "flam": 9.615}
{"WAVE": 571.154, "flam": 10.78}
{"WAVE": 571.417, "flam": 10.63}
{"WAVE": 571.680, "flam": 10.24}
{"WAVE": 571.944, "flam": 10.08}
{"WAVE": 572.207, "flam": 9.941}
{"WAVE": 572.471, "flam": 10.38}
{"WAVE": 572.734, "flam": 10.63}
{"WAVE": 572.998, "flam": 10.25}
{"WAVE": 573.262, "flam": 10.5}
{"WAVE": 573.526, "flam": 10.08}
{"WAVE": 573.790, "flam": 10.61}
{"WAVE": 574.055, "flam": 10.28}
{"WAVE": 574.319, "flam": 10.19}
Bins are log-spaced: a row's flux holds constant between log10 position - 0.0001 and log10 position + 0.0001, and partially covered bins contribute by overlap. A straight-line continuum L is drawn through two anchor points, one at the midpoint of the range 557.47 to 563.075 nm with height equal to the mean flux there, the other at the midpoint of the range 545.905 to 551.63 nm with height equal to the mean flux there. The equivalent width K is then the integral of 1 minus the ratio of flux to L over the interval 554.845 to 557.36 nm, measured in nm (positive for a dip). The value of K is -0.06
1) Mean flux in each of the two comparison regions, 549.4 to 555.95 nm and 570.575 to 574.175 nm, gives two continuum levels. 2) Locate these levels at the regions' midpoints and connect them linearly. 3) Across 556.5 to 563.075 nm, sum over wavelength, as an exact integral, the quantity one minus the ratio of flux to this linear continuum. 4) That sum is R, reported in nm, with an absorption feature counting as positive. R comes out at 0.13 nm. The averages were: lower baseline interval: 9.79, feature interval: 9.78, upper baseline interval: 10.3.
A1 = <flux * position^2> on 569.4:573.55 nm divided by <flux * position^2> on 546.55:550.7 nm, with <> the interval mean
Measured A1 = 1.16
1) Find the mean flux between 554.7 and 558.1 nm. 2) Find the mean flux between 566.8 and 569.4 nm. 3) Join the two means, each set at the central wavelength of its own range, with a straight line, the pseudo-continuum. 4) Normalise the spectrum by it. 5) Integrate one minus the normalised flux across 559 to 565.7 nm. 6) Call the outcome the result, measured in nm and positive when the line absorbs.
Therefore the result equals 0.08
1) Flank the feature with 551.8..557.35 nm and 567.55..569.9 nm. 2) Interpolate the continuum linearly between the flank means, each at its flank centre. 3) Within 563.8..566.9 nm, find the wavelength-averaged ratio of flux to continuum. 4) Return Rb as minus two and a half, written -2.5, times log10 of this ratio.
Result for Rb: 0.035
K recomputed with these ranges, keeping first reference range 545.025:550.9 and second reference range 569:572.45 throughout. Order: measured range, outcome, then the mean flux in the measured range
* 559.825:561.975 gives 0.02 nm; 9.77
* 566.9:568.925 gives 0.02 nm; 9.92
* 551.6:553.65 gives -0.02 nm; 9.75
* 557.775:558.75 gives 0.02 nm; 9.6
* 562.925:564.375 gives 0.06 nm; 9.55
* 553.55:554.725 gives -0.03 nm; 9.91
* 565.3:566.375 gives 0.04 nm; 9.66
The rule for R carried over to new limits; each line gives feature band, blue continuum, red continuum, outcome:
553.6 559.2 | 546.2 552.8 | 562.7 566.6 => -0.10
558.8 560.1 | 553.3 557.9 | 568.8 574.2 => 0.04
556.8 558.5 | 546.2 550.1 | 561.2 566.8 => -0.01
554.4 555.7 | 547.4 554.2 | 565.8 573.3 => -0.02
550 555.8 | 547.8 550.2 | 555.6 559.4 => -0.09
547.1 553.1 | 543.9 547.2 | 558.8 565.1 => 0.06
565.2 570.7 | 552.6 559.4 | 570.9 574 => 0.16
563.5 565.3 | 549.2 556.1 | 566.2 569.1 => 0.04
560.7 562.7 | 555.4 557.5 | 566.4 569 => 0.01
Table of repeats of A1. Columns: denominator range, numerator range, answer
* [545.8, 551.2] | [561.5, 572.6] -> 1.11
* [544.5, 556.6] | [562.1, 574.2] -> 1.10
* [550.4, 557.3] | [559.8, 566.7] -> 1.03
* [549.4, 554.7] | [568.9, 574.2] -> 1.12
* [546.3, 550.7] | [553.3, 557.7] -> 1.07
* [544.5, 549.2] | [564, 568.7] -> 1.10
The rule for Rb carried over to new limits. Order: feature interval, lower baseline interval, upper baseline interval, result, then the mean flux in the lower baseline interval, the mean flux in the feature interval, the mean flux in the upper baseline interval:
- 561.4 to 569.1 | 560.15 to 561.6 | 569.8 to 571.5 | 0.00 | 9.74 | 9.82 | 10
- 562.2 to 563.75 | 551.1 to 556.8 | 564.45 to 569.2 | -0.01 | 9.83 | 9.92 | 9.87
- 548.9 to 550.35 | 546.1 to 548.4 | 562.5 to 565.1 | -0.03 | 9.39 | 9.75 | 9.78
